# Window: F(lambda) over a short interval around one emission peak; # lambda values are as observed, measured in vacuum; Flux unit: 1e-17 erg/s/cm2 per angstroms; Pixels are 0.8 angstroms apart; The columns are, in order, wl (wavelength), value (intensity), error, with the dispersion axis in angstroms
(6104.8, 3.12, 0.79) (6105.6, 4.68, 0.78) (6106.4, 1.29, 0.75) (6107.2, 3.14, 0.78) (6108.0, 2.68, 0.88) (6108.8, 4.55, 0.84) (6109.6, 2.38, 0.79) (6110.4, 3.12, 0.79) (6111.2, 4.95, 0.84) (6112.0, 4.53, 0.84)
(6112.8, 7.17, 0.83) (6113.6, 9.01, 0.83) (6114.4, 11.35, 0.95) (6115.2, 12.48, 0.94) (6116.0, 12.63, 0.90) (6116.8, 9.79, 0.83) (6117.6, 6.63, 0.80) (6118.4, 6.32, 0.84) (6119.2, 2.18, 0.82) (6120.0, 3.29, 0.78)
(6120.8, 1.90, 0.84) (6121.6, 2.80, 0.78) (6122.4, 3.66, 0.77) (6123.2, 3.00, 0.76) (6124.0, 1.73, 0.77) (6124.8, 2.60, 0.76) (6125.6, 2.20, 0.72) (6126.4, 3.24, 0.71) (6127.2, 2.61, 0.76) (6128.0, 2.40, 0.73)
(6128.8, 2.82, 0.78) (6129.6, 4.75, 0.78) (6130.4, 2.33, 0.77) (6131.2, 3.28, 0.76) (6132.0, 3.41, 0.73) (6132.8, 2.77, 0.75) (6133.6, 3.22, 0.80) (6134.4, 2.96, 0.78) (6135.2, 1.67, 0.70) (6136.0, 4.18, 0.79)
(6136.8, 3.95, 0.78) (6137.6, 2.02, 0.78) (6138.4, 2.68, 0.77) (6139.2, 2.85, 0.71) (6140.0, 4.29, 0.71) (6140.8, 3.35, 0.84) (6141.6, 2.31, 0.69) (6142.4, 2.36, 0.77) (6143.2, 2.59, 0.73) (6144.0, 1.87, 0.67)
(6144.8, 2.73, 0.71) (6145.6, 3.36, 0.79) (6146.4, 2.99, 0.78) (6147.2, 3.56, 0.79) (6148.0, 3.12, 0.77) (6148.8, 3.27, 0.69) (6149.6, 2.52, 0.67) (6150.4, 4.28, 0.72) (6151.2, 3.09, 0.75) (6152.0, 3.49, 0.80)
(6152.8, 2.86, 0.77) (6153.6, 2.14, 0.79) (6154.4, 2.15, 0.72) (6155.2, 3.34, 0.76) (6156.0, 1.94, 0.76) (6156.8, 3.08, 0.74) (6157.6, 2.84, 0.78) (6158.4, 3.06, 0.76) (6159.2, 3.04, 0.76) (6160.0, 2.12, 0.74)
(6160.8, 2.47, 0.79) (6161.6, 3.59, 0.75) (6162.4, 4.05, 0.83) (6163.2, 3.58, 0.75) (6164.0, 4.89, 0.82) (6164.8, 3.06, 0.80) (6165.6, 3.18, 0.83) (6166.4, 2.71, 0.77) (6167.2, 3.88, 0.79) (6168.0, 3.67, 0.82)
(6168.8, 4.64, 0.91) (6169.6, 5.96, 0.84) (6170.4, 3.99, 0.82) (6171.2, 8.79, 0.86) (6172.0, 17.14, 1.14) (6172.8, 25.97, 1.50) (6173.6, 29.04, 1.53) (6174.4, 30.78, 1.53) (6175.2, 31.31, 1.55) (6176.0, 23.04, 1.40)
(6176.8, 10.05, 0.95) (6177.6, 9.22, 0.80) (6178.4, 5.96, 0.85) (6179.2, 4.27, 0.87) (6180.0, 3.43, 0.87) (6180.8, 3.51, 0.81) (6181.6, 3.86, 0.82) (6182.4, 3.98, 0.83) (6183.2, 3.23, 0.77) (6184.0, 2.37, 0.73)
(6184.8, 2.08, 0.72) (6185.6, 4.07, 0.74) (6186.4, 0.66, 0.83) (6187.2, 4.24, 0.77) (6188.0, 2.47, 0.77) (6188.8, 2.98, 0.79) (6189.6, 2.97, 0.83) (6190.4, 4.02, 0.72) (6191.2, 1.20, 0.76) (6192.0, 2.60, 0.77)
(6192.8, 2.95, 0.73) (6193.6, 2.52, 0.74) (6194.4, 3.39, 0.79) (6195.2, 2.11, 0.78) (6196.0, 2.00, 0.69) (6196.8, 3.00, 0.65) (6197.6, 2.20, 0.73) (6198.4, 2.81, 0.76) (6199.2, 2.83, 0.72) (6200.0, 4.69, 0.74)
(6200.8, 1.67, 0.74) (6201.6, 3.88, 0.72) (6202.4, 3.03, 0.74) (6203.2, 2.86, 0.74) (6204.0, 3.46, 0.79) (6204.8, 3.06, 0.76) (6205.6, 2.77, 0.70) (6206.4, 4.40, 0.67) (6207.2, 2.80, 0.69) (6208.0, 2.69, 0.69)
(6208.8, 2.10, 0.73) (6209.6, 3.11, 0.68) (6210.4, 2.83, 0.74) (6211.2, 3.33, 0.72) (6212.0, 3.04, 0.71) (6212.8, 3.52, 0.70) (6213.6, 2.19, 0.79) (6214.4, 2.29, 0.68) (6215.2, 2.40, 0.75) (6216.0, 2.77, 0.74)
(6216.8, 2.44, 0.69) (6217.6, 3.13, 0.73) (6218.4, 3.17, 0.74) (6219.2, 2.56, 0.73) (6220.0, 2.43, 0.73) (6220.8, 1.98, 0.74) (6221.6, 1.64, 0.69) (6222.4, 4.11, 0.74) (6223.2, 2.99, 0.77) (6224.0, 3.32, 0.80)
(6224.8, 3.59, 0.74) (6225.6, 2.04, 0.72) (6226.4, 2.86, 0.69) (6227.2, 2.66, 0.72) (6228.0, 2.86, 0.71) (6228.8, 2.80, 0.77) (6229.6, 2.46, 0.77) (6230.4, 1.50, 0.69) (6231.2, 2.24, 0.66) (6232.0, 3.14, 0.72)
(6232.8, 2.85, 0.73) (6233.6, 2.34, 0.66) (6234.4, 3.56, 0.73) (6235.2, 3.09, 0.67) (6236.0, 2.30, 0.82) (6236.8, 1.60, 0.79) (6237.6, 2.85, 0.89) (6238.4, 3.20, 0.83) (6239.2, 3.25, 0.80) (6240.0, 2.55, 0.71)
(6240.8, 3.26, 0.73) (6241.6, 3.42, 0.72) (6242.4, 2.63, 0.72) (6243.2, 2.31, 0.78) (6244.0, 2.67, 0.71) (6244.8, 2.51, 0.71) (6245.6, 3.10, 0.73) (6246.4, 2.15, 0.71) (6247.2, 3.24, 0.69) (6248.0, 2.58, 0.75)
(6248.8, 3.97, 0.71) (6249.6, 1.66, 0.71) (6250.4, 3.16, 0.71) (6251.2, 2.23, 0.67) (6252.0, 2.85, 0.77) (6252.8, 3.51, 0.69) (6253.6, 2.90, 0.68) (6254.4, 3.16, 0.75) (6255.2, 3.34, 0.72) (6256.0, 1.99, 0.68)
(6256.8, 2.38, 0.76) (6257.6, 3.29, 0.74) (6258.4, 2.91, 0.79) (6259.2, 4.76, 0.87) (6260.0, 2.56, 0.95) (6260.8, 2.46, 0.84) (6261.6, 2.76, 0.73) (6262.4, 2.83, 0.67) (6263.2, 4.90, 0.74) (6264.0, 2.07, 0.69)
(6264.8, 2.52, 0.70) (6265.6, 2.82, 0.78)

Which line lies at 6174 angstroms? [O III]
